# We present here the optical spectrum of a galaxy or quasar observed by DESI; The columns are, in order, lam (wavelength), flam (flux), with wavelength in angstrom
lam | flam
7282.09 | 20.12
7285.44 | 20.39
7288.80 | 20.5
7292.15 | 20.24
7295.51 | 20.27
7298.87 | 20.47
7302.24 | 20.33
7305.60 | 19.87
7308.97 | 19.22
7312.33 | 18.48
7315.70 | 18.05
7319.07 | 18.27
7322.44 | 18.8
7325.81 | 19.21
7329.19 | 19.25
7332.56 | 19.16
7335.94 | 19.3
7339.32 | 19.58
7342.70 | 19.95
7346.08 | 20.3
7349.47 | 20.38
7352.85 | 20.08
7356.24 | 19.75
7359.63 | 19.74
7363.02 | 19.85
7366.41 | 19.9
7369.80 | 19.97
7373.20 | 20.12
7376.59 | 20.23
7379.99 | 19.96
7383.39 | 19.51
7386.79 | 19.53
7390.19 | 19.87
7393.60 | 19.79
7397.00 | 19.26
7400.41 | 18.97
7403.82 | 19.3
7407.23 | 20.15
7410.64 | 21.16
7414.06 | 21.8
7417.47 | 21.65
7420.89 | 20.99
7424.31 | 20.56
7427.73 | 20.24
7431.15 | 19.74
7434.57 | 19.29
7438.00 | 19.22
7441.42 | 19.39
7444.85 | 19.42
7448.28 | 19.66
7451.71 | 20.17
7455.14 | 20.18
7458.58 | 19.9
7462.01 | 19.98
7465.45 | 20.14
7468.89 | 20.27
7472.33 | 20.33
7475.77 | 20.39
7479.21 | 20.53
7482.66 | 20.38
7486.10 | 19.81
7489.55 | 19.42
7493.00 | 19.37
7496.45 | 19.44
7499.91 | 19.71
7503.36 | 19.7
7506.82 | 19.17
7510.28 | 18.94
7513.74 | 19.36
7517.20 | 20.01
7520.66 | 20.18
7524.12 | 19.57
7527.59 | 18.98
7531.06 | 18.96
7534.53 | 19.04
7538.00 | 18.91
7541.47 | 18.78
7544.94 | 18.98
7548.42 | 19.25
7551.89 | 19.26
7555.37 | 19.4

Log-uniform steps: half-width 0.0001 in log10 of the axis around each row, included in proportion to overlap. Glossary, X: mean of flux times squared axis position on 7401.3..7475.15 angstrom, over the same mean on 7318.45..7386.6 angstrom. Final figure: 1.05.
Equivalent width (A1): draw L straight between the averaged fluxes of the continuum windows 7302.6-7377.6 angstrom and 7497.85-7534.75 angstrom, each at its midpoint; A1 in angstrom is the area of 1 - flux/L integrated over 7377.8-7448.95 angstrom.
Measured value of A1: -1.8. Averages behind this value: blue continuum 19.5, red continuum 19.4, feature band 20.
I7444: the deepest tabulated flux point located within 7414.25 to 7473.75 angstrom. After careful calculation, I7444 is 19.22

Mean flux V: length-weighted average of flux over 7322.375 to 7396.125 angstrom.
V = 19.8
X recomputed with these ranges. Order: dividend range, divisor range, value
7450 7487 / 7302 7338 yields 1.10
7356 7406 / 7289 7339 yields 1.04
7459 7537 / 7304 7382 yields 1.05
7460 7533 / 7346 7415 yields 1.02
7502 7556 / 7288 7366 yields 1.04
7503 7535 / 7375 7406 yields 1.02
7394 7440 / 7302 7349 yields 1.07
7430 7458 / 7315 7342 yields 1.07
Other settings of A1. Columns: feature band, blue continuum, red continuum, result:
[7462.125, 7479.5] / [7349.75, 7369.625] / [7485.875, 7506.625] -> -0.6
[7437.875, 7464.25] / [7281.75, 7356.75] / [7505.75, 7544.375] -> -0.5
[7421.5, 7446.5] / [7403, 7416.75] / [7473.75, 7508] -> 0.9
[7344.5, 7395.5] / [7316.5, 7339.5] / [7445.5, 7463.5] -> -1.6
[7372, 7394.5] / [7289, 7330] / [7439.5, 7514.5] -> -0.3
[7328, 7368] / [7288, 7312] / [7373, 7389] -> 0.3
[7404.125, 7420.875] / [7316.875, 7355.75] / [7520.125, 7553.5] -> -1.4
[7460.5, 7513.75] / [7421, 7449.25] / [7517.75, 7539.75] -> -0.8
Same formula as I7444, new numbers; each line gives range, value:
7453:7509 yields 19.17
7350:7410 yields 18.97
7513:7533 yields 18.96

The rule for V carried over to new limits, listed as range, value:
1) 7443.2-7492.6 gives 20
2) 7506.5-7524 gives 19.6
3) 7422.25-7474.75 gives 19.9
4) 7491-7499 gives 19.4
